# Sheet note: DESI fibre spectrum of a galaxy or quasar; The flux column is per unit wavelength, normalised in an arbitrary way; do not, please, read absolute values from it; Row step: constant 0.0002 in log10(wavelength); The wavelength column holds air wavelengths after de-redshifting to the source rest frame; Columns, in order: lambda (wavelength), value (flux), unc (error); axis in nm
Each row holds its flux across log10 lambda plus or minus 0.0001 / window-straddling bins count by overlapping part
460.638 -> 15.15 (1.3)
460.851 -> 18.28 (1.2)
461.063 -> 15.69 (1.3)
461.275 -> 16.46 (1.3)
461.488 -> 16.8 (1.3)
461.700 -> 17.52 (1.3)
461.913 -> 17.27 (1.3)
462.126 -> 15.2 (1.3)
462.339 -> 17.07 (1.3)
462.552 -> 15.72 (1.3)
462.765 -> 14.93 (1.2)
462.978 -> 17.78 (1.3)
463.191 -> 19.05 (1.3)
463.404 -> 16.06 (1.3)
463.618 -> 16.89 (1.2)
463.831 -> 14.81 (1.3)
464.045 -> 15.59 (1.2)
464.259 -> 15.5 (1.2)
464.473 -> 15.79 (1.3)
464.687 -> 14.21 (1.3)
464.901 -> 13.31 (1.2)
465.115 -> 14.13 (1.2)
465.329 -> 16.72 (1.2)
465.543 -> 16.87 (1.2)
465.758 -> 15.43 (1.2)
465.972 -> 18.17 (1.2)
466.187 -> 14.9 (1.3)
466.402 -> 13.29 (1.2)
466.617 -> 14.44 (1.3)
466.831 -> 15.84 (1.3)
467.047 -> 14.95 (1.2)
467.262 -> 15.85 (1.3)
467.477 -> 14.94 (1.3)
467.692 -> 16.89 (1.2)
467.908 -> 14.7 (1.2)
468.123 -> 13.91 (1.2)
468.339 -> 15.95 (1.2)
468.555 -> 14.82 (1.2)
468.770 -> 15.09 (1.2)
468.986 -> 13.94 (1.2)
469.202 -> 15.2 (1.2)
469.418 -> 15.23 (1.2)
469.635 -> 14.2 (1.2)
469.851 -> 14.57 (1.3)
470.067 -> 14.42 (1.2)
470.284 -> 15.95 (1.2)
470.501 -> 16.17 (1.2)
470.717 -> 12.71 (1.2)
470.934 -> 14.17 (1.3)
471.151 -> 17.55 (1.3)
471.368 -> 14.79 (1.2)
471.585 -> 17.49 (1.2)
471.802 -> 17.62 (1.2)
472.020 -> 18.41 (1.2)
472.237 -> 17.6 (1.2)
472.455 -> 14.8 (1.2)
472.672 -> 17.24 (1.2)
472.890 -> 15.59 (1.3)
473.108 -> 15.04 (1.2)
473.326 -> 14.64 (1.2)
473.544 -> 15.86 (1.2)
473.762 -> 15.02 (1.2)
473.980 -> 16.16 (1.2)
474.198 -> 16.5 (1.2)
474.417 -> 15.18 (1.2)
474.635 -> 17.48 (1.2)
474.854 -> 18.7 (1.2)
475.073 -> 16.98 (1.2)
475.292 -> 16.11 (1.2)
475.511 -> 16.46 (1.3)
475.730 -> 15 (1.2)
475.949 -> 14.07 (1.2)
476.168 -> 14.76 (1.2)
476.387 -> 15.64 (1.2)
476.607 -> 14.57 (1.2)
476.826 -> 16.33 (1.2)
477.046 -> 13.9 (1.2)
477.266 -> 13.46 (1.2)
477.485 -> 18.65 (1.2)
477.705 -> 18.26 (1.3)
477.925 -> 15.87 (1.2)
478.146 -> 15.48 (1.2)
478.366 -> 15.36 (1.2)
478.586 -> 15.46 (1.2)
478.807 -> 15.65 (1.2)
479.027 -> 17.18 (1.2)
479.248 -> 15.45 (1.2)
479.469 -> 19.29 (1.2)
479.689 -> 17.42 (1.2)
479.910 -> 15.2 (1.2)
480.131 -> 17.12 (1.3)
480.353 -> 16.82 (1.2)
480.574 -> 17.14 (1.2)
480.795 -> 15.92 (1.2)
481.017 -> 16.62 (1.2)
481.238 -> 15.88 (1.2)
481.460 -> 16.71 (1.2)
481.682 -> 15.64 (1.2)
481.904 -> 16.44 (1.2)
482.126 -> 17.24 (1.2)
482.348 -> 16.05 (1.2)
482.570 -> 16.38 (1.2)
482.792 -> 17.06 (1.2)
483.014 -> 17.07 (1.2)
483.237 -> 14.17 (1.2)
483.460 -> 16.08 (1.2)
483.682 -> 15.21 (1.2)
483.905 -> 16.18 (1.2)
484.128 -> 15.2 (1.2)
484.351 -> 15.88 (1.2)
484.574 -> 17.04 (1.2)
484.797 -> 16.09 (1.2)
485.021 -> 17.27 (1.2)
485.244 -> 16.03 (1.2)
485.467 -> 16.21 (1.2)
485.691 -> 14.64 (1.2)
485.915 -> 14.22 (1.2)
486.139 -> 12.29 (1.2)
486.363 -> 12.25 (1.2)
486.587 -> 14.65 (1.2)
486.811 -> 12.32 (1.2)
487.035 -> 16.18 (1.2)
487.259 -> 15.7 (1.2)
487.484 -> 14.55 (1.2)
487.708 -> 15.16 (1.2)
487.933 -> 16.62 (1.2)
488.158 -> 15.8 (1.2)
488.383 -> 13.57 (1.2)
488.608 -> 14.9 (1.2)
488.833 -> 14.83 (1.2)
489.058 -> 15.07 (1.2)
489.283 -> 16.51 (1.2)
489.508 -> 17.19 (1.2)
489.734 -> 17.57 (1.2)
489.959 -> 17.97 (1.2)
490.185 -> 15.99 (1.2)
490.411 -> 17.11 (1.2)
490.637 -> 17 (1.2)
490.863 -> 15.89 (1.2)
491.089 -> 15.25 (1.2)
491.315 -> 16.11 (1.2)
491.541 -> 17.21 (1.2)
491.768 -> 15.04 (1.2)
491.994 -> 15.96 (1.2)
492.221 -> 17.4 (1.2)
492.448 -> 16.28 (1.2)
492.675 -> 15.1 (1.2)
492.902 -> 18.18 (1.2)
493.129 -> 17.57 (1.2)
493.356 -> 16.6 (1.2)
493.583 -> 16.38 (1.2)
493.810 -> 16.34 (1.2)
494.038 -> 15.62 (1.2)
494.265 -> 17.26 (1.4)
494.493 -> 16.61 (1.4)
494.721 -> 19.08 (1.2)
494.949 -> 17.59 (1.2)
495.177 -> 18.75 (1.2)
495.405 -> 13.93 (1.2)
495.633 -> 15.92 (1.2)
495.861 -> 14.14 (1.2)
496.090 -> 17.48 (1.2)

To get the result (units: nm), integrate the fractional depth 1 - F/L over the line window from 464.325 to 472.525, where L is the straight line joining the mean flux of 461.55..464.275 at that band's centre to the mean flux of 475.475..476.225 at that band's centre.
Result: 0.21 nm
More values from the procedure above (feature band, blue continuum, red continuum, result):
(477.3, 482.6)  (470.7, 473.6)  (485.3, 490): -0.312 nm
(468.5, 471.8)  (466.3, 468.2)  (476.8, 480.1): 0.032 nm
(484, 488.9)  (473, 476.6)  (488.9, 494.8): 0.384 nm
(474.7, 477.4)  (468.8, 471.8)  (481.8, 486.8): -0.038 nm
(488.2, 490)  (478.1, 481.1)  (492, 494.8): 0.089 nm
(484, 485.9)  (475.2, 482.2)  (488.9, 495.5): 0.045 nm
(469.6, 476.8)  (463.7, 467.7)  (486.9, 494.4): -0.114 nm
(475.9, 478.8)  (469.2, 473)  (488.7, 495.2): 0.086 nm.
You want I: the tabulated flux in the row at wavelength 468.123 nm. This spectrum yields 13.91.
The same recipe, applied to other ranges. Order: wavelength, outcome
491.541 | 17.21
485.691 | 14.64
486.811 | 12.32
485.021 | 17.27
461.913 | 17.27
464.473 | 15.79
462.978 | 17.78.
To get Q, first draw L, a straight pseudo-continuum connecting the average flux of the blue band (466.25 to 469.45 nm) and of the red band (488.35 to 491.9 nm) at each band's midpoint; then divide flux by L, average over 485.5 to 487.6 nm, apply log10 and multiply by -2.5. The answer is 0.129 mag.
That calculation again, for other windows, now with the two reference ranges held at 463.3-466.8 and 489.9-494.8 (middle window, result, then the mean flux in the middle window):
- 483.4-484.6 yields 0.026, 15.9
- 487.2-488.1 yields 0.061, 15.5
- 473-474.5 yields 0.020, 15.5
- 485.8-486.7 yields 0.219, 13.3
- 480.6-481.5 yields -0.015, 16.3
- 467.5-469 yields 0.030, 15.1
